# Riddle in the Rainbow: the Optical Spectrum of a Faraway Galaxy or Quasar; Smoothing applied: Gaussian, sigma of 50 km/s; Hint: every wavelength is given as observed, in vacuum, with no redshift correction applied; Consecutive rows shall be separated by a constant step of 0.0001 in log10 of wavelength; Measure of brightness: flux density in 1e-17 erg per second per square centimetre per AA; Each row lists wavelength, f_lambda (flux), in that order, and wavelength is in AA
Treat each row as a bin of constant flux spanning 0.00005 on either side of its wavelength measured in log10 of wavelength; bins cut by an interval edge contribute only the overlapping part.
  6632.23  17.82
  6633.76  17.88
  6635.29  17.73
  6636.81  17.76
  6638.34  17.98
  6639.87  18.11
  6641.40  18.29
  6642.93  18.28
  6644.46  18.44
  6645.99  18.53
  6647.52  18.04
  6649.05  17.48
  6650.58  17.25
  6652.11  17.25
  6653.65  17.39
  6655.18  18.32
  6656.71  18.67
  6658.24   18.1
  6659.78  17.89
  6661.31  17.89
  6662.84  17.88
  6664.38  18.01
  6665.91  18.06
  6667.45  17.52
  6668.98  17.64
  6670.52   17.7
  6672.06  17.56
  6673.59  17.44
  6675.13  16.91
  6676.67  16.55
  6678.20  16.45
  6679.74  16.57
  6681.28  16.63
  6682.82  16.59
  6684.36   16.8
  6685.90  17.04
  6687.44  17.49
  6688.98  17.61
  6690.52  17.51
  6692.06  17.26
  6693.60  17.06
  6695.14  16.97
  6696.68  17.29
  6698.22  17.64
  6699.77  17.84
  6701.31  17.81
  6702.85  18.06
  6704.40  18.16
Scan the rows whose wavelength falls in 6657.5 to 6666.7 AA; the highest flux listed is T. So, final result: 18.1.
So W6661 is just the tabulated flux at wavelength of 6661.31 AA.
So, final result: 17.89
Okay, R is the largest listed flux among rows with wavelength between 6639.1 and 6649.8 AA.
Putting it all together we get 18.53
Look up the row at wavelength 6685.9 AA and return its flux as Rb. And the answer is 17.04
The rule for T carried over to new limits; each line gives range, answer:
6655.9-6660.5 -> 18.67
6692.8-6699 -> 17.64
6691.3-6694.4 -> 17.26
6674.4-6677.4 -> 16.91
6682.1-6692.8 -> 17.61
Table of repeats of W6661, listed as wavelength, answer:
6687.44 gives 17.49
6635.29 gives 17.73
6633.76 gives 17.88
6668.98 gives 17.64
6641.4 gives 18.29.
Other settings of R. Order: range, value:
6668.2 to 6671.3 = 17.7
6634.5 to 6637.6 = 17.76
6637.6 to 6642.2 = 18.29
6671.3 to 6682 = 17.56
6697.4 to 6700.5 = 17.84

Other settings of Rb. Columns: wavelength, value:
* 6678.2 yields 16.45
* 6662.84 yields 17.88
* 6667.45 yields 17.52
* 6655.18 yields 18.32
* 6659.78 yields 17.89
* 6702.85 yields 18.06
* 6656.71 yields 18.67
